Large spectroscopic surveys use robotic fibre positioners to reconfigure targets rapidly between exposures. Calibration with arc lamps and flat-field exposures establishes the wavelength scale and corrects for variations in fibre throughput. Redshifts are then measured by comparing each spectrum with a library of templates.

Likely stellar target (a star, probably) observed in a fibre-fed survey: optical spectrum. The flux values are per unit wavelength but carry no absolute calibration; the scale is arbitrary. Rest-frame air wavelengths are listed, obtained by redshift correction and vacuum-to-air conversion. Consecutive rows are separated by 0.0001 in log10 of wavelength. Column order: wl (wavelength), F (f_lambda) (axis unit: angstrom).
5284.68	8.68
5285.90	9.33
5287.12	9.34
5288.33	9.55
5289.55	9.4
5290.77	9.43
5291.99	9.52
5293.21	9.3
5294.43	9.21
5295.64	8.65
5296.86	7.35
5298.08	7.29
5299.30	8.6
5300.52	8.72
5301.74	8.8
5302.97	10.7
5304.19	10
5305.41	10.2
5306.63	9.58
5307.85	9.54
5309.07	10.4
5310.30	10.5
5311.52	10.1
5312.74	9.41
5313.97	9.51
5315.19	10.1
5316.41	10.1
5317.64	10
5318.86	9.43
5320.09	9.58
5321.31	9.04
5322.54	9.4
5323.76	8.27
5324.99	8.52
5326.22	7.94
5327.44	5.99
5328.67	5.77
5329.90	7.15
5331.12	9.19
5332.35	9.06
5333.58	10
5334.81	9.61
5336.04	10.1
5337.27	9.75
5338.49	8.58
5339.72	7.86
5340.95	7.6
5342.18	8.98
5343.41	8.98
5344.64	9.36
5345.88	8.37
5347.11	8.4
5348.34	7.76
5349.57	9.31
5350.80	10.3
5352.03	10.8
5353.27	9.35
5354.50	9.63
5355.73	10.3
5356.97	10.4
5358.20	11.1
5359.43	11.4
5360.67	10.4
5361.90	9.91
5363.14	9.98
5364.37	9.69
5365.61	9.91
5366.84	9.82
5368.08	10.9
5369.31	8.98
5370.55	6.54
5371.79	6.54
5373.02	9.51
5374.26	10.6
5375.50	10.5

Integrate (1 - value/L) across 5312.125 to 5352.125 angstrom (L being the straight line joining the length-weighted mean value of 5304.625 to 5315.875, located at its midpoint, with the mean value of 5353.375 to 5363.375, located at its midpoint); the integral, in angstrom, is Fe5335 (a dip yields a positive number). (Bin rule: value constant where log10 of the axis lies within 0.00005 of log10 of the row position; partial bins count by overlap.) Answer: 4.87 angstrom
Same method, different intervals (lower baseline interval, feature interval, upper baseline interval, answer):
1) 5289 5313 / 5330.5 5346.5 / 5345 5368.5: 1.1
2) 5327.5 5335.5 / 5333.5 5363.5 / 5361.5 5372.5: -2.8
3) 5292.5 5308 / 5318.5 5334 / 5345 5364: 1.7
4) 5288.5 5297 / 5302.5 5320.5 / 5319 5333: -2.8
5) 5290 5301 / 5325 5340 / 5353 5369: 1.8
